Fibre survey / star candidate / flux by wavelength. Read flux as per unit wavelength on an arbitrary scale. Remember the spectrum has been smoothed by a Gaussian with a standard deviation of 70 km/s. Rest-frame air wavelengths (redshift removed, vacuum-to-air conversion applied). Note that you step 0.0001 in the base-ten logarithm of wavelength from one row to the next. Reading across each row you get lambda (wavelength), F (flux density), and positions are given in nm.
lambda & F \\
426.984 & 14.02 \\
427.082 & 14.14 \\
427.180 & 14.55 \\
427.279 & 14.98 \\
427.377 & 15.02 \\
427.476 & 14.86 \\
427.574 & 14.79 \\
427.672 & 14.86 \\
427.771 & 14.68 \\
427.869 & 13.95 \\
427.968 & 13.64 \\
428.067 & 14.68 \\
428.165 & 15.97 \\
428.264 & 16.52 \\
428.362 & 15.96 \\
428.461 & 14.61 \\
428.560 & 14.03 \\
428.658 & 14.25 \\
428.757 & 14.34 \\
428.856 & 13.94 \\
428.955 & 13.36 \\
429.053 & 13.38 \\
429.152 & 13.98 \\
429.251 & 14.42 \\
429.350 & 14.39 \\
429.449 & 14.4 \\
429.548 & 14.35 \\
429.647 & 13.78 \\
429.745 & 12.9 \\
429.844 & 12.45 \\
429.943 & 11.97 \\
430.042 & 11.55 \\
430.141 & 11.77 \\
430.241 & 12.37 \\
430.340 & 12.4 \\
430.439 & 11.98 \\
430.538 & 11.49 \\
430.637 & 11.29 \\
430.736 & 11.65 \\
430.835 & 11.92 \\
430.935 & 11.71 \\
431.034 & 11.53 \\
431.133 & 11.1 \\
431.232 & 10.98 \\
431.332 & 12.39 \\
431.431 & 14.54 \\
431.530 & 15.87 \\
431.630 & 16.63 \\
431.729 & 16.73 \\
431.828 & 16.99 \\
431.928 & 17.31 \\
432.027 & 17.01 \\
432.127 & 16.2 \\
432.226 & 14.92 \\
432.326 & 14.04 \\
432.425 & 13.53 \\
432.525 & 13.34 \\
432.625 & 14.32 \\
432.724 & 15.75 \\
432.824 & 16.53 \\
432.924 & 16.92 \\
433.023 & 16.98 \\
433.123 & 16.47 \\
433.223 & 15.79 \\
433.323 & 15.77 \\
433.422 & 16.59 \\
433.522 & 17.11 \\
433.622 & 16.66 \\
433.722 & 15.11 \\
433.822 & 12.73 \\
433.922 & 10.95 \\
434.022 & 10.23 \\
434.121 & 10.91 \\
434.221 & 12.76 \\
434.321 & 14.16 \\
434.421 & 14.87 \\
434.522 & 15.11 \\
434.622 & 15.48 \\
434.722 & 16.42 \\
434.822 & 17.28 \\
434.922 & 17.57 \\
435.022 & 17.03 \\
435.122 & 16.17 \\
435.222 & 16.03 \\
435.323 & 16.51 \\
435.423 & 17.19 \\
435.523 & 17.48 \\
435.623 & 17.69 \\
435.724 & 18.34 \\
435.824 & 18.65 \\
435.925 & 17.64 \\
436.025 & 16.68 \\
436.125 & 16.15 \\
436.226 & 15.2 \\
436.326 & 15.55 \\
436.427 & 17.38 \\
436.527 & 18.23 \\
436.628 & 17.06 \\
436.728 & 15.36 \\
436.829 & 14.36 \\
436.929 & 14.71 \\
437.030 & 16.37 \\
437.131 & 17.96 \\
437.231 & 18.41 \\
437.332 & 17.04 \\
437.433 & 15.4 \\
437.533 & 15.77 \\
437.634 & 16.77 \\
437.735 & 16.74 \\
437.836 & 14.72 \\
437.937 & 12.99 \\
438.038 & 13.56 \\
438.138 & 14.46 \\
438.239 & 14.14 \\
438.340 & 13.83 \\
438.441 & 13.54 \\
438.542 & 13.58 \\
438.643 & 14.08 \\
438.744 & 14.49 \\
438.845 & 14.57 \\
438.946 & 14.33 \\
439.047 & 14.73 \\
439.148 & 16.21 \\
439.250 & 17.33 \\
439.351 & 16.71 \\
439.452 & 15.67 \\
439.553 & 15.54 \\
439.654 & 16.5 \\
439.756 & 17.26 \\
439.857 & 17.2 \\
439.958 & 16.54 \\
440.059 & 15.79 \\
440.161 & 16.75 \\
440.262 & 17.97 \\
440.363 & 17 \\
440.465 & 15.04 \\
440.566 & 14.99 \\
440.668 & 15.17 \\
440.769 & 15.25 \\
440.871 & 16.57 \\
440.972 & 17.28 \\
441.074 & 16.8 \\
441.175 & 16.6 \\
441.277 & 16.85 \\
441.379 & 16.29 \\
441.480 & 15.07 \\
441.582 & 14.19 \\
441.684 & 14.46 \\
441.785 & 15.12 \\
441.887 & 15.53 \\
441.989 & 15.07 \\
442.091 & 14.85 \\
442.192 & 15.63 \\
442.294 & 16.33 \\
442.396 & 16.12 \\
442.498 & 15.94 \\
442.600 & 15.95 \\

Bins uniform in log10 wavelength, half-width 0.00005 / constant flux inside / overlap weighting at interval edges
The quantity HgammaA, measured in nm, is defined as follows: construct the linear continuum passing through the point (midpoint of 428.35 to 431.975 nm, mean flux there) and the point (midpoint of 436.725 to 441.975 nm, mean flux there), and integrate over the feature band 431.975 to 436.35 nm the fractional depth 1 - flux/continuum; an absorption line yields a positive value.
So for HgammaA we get -0.37 nm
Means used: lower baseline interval 13.4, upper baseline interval 15.6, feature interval 15.6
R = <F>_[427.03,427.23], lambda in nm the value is 14.3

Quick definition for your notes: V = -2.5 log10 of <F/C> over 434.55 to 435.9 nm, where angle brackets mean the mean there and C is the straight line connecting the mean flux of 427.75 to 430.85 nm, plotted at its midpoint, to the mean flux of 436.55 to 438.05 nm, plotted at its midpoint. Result -0.12 mag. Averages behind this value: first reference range 13.5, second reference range 15.9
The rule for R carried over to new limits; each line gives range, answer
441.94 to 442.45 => 15.6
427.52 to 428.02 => 14.4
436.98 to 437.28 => 17.6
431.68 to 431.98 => 17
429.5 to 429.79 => 13.7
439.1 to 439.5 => 16.5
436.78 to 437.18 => 15.8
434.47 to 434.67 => 15.2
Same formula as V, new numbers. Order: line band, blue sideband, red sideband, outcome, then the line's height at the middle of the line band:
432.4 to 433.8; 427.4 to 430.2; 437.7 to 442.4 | -0.081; 14.6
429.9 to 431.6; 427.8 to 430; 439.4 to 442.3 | 0.183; 14.4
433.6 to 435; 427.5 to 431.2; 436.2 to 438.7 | 0.028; 14.7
